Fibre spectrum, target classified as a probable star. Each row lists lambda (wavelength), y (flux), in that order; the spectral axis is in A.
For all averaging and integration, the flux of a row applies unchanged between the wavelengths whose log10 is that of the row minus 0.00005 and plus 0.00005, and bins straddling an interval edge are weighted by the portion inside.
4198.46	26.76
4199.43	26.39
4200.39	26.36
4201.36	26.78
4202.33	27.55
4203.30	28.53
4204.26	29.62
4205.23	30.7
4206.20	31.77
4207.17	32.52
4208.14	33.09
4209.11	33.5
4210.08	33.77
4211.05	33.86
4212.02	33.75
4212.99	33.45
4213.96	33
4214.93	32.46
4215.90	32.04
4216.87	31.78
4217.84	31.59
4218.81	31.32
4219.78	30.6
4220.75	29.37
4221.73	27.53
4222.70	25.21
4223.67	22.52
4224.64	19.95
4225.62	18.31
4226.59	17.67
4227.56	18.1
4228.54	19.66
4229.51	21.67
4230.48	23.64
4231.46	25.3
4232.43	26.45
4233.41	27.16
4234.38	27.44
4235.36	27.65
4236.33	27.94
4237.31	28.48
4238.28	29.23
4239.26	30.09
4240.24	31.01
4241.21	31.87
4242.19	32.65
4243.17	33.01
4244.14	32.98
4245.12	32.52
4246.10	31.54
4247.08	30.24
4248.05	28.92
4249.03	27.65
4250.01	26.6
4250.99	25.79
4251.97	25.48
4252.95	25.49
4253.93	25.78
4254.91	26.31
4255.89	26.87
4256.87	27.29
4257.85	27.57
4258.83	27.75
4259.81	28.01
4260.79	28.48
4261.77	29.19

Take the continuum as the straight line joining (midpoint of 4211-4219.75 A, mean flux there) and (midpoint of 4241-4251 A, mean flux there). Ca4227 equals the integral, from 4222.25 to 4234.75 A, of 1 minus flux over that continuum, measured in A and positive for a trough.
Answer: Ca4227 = 3.6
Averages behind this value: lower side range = 32.4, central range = 22.5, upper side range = 30.5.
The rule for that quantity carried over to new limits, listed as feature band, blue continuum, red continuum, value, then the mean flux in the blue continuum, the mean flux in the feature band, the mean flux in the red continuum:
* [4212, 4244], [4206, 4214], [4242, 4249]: 4.7 A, 33.2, 27.6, 31.4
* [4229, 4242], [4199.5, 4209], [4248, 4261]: 0.1 A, 29.7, 27.6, 26.9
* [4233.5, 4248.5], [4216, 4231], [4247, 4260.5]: -2.4 A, 24.8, 30.3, 27.1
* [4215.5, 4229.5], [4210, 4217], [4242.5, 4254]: 3.0 A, 33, 25.2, 29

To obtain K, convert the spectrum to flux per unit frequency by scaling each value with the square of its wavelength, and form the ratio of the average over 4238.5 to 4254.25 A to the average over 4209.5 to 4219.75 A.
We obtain 0.92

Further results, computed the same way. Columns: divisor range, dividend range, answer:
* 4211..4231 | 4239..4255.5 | 1.10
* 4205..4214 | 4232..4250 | 0.92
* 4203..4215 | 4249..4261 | 0.85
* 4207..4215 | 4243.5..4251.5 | 0.90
